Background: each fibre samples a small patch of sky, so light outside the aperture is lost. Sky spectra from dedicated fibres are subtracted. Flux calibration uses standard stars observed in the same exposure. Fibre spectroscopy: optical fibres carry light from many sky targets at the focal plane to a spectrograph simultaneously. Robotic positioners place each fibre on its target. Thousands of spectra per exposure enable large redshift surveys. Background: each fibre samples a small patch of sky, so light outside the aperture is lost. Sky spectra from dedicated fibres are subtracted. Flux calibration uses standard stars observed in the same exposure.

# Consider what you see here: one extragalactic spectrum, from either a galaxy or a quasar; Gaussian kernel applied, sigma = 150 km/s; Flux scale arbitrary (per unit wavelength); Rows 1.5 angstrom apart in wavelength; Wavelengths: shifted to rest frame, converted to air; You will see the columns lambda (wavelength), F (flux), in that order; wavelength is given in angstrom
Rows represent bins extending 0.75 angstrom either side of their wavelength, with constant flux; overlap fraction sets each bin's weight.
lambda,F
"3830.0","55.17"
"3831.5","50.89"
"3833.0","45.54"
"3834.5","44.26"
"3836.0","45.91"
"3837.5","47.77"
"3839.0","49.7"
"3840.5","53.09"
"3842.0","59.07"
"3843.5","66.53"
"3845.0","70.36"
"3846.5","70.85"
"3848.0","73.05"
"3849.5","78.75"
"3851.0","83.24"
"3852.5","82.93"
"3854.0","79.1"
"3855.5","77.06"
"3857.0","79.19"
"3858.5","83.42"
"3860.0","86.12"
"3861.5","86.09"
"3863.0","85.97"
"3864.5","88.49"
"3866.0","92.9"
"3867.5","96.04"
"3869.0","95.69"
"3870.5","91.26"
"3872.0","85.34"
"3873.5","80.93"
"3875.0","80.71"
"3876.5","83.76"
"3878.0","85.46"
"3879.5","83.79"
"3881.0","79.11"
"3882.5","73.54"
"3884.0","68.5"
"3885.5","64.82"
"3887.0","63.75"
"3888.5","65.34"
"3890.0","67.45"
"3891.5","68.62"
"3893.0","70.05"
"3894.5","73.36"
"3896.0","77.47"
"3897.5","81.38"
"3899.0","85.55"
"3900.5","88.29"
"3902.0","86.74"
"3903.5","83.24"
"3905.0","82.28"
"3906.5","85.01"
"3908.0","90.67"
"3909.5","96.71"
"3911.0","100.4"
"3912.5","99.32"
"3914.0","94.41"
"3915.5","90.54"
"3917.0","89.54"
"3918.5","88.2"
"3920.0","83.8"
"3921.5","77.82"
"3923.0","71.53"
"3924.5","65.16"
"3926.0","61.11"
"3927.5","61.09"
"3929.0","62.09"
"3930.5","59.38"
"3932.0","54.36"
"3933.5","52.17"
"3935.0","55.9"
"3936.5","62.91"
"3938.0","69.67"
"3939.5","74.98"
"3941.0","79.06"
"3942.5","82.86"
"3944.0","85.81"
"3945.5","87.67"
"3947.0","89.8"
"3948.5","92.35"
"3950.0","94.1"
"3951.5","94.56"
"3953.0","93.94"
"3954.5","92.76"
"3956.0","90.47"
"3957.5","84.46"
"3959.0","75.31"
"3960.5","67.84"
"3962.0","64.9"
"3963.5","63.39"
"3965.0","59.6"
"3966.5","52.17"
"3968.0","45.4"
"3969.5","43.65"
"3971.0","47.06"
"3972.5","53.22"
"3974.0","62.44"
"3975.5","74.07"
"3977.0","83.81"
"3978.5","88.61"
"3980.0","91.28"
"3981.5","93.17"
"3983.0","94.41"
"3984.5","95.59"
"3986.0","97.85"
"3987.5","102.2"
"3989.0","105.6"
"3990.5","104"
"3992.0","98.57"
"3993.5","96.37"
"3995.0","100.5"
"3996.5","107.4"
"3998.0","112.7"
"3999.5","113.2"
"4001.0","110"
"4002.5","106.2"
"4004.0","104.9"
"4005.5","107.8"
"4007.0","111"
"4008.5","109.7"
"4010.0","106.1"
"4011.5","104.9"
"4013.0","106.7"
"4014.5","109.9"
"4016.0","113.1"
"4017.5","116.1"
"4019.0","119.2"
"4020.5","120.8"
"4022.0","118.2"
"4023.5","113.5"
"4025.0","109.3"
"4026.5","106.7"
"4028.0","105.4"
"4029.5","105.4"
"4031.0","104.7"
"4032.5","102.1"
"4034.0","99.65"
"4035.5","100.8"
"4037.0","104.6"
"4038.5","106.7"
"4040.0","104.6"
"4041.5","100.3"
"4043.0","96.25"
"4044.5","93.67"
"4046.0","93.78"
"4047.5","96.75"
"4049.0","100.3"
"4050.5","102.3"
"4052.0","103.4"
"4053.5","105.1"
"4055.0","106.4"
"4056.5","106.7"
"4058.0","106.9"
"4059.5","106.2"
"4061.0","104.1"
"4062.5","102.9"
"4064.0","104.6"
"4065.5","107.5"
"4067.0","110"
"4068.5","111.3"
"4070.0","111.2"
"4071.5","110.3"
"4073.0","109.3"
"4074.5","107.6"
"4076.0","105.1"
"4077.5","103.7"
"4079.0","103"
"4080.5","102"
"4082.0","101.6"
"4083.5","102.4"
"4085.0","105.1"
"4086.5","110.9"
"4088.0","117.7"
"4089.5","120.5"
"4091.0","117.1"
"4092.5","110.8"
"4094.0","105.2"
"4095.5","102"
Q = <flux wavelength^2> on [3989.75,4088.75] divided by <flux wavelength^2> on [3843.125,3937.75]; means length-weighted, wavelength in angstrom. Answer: 1.5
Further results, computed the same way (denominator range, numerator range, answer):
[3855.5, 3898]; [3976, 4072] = 1.41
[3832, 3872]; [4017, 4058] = 1.57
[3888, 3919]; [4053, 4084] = 1.37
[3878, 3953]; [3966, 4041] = 1.31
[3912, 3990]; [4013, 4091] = 1.46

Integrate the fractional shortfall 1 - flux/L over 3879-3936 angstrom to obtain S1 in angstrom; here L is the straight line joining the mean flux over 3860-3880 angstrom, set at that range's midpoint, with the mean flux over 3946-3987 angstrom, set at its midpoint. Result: 5.0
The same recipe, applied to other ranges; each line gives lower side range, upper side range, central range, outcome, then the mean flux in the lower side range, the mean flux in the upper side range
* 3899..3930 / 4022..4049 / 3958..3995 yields 6.1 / 82.8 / 103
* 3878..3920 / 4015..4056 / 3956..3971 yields 4.9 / 81.5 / 106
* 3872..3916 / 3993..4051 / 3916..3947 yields 5.8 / 81.1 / 106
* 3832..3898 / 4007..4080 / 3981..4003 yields -1.3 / 74.1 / 106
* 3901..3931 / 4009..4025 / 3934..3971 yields 7.2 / 81.7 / 113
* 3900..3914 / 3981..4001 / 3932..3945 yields 3.4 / 90.6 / 102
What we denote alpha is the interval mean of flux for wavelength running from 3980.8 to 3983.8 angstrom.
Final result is 93.8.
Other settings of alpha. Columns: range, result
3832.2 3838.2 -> 45.9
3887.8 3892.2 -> 67.1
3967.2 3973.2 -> 47.3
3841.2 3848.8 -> 67.9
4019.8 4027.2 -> 114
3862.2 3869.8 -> 91.8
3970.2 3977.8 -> 64.1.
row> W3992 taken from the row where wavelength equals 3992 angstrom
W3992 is 98.57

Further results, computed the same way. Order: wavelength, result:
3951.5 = 94.56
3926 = 61.11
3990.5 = 104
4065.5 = 107.5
